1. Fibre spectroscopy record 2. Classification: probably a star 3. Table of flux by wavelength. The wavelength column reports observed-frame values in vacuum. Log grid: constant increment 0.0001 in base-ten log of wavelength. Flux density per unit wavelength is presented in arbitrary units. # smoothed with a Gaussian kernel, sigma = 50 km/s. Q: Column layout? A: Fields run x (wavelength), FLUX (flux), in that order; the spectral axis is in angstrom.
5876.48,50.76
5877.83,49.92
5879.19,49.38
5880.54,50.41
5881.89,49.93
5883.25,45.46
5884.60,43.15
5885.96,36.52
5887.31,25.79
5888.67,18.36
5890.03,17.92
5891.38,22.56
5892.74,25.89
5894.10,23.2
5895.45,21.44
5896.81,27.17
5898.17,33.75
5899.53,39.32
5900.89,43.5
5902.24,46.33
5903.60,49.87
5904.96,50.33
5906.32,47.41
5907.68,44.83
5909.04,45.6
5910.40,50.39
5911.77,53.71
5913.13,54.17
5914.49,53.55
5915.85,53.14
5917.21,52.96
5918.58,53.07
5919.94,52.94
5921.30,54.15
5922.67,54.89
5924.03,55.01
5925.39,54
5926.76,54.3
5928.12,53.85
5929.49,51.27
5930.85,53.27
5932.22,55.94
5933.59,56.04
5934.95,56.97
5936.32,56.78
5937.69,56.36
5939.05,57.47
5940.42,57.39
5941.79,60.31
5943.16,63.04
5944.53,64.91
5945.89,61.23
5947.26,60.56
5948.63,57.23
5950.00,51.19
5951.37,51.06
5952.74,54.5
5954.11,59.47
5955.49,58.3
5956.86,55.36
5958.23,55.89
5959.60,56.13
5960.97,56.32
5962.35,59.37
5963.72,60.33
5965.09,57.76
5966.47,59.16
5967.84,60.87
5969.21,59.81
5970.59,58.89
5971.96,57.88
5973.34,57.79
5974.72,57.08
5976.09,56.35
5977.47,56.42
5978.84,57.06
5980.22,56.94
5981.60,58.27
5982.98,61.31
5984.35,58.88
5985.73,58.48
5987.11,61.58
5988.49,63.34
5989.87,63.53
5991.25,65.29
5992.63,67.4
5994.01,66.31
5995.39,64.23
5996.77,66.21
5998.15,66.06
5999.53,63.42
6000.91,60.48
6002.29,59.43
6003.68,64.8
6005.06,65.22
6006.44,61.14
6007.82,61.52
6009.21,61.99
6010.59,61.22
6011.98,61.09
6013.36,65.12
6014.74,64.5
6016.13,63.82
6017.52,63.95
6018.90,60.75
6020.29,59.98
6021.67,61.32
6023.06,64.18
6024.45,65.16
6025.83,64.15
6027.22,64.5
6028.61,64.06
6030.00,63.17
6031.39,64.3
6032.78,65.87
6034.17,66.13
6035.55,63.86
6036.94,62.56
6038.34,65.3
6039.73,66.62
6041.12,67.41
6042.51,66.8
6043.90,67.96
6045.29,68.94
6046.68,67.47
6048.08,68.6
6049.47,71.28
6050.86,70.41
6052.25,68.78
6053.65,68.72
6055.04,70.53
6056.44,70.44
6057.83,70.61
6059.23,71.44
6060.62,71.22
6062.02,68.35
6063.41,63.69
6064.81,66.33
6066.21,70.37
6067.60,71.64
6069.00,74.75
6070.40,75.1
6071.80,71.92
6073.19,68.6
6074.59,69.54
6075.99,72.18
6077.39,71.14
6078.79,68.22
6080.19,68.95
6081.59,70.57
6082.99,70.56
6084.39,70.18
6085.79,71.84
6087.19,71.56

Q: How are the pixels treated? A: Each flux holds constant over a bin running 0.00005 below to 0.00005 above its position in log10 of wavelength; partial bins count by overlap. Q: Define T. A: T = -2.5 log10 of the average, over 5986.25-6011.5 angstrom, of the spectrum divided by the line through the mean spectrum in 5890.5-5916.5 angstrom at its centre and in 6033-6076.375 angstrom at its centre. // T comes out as -0.09 mag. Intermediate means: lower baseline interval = 41.2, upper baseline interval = 68.9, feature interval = 63.4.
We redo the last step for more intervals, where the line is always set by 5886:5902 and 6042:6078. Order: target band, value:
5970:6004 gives -0.18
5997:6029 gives -0.09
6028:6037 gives -0.02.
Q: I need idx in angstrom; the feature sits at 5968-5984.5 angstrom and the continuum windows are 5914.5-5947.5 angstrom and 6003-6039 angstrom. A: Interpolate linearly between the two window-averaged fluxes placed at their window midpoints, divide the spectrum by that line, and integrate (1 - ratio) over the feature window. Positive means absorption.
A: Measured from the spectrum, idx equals 0.47 angstrom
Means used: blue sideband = 56.1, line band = 58.1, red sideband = 63.4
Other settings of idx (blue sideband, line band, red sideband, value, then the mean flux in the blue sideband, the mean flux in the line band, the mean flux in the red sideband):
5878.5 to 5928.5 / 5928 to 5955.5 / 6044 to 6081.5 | -4.0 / 43.4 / 57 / 70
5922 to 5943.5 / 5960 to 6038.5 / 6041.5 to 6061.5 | 2.1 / 56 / 61.8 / 69.5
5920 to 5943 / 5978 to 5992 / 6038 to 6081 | 0.2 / 55.6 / 60.5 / 69.5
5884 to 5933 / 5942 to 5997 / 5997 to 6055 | -4.8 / 43.8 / 59.3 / 64.8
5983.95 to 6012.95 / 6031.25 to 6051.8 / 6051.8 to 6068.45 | 0.1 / 63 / 67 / 69.4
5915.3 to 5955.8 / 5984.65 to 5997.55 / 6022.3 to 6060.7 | -0.4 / 56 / 63.9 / 67.1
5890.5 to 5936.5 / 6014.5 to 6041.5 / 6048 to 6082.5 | 0.2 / 46.9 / 64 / 70.2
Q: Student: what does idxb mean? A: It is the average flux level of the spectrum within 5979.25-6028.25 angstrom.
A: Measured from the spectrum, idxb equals 62.7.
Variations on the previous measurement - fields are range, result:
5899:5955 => 53.8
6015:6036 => 63.7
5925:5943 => 55.9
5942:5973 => 58.2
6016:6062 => 66.4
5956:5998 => 59.9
